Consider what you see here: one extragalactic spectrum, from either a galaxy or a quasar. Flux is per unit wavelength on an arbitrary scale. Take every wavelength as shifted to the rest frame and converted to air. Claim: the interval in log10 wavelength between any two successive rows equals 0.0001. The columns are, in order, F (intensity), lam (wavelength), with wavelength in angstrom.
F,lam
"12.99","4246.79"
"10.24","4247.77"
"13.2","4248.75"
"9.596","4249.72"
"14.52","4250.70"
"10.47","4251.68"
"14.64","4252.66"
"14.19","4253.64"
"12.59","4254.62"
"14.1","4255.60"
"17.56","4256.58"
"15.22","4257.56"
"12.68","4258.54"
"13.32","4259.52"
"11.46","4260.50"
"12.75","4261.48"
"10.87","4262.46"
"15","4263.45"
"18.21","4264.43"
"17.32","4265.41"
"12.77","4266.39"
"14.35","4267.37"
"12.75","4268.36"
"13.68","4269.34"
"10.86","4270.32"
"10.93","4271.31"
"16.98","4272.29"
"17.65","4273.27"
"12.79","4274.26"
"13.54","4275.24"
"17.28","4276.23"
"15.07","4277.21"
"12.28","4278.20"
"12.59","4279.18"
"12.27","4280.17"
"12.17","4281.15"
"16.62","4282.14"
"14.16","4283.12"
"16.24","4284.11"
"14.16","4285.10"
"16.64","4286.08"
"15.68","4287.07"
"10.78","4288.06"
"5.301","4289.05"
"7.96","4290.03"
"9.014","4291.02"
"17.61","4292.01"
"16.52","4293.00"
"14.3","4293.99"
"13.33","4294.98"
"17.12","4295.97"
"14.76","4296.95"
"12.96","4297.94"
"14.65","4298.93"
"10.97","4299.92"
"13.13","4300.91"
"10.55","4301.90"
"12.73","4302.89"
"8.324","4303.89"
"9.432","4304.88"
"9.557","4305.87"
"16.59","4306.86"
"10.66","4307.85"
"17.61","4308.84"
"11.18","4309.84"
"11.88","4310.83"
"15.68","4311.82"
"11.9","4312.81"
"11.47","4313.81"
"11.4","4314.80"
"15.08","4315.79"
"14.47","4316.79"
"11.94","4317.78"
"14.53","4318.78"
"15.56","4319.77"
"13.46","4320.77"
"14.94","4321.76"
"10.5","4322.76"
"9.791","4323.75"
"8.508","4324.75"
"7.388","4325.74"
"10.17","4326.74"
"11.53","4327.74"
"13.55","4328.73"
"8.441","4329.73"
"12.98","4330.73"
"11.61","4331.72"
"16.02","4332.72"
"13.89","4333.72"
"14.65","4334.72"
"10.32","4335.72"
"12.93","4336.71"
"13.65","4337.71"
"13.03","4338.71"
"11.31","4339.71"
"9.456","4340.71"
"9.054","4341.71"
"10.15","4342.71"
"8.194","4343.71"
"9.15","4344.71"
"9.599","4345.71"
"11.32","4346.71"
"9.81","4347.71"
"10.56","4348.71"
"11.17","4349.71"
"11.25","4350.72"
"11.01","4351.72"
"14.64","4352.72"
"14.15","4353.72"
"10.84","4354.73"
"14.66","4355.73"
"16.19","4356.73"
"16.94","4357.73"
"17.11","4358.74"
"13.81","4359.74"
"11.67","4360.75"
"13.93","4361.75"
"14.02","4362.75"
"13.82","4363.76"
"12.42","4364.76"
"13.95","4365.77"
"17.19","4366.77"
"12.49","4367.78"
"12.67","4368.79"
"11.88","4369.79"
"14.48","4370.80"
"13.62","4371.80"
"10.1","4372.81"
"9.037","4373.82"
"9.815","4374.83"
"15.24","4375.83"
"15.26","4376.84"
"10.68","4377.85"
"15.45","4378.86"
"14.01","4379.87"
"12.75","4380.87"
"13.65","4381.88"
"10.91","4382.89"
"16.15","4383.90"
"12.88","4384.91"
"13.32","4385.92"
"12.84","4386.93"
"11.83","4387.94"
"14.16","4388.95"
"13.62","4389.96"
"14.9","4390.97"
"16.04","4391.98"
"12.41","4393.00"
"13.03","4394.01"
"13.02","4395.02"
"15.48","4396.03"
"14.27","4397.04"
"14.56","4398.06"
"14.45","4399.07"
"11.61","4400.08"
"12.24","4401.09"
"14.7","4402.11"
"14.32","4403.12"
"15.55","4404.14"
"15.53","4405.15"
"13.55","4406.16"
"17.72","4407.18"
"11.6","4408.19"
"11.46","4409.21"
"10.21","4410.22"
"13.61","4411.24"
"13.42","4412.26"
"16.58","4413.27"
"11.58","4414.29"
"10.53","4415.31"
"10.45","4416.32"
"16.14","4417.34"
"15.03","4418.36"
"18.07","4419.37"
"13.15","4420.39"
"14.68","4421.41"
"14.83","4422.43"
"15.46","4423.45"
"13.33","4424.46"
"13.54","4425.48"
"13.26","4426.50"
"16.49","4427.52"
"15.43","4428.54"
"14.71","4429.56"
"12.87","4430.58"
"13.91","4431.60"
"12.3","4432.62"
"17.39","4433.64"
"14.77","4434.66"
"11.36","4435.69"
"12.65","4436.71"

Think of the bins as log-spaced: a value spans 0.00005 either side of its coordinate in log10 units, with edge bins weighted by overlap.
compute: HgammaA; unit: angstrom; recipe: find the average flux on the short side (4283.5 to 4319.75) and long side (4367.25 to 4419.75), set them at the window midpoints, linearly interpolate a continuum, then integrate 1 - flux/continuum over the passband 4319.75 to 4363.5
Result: 3.6 angstrom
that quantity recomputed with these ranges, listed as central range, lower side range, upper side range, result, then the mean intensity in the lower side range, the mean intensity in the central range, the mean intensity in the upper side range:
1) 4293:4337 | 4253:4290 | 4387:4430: 4.0 angstrom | 13.8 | 12.6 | 14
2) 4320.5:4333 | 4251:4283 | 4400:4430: 2.3 angstrom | 13.9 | 11.3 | 14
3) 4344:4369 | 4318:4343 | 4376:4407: -0.4 angstrom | 11.9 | 12.9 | 13.8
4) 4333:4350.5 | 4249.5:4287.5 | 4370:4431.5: 3.4 angstrom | 14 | 11.1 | 13.7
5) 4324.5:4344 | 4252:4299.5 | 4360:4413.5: 3.2 angstrom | 13.9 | 11.4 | 13.5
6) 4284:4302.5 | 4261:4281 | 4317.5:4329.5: -0.2 angstrom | 14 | 13.2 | 11.7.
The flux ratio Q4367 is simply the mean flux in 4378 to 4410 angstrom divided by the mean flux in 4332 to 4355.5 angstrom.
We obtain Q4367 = 1.18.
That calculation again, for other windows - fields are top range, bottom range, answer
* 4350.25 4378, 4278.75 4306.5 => 1.04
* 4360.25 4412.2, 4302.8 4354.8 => 1.13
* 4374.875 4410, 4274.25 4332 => 1.07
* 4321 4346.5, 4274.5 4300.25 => 0.83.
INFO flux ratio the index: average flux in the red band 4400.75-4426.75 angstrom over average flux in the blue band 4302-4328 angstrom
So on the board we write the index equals 1.1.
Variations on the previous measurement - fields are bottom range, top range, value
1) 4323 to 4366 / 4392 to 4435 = 1.16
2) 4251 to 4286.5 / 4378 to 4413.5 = 0.98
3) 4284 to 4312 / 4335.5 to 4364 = 0.95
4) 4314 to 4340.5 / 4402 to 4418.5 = 1.10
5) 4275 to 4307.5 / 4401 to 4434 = 1.07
